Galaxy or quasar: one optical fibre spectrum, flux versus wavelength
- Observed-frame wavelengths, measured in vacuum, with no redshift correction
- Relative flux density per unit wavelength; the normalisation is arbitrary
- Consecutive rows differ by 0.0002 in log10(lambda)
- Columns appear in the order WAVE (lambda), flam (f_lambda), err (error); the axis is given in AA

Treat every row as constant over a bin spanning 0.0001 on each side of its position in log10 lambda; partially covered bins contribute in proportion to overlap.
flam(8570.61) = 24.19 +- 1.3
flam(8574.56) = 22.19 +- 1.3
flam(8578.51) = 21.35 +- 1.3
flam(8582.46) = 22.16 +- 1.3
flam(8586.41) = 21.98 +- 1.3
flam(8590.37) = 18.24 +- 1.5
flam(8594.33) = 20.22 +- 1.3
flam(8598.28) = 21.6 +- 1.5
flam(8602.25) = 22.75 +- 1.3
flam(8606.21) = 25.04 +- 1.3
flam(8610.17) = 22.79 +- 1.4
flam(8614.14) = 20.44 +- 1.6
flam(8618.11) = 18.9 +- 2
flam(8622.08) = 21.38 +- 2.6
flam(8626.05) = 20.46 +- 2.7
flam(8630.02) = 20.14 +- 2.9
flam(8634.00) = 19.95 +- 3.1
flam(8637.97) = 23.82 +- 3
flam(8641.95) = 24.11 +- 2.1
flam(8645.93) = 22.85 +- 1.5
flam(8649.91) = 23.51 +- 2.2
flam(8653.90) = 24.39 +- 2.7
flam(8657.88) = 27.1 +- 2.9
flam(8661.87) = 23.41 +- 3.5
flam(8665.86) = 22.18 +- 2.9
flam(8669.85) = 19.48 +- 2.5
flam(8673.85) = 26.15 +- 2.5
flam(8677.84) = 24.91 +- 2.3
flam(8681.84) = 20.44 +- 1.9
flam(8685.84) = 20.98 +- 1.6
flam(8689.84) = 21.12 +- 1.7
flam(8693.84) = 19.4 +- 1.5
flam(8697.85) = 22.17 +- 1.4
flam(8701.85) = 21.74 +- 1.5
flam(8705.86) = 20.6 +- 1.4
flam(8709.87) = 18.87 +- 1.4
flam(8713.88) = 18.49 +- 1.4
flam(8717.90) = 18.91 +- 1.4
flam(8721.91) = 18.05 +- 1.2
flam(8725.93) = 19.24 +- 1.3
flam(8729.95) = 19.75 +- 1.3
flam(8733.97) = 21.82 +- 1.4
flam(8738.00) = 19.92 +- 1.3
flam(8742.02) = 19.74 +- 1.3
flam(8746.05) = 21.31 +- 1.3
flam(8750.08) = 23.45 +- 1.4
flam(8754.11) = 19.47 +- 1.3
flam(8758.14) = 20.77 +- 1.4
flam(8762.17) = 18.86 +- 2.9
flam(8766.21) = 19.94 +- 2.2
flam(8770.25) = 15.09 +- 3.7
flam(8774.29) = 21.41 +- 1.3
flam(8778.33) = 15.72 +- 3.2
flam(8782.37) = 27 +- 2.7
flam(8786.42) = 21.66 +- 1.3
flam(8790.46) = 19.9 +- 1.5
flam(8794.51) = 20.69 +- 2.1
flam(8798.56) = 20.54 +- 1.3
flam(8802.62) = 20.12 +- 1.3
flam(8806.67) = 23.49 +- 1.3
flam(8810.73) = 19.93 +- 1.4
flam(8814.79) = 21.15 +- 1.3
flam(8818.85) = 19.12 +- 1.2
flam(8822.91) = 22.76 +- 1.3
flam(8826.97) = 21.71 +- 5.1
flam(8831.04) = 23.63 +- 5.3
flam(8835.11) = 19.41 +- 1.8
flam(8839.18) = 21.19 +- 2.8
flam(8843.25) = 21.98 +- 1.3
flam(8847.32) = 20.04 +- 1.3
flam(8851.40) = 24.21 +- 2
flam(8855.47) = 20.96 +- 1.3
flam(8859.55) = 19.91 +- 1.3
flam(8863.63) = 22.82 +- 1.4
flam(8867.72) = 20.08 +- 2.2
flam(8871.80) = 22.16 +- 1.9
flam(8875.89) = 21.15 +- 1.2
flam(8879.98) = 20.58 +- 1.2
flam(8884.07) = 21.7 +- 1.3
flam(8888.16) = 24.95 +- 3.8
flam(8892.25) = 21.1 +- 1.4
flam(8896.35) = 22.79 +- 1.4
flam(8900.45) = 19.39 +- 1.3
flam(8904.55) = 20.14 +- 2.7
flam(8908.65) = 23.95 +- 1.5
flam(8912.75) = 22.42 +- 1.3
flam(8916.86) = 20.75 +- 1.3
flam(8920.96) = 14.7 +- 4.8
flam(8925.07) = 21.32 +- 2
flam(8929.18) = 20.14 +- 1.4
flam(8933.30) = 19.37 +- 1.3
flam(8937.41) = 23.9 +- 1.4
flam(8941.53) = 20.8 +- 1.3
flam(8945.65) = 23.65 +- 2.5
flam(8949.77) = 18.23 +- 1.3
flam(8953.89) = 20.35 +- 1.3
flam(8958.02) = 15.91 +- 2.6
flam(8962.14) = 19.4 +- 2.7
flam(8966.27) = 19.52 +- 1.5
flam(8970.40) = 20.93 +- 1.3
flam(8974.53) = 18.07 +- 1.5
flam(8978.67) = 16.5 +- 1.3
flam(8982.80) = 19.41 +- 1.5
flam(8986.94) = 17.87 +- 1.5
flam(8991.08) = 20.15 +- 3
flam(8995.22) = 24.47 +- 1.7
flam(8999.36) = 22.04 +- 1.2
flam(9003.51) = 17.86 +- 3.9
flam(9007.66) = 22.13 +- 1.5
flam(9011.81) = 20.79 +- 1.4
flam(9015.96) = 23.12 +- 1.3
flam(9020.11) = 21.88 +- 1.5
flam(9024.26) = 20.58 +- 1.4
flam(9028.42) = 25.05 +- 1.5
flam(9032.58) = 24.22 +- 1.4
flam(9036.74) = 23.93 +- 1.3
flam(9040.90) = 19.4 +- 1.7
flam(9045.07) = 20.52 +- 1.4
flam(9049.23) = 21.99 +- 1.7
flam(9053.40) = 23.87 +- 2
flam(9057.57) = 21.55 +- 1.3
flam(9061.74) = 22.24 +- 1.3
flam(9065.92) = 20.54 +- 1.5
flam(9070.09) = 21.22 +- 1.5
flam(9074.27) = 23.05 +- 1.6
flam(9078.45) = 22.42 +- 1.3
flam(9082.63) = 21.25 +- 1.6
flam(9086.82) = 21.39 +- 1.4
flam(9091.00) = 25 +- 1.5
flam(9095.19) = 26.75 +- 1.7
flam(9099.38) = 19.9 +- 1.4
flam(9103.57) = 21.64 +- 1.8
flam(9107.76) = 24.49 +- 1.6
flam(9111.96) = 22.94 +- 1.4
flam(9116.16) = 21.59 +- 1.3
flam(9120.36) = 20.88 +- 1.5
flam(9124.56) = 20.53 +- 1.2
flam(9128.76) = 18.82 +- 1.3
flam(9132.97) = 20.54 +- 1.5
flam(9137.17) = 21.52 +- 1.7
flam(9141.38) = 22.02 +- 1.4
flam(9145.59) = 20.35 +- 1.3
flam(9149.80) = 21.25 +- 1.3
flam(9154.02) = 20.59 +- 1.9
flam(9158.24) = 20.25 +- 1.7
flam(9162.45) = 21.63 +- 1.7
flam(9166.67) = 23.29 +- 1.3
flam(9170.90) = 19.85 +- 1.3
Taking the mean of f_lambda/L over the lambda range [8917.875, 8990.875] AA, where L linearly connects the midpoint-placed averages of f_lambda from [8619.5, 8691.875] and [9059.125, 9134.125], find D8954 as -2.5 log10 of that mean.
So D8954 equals 0.14 mag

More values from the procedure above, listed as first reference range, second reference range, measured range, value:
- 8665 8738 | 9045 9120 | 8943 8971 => 0.11 mag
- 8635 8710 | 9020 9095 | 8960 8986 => 0.18 mag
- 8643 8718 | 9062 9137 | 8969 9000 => 0.11 mag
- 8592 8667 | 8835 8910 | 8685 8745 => 0.10 mag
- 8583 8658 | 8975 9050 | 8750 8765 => 0.07 mag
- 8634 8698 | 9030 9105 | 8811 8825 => 0.09 mag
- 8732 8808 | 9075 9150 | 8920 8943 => 0.05 mag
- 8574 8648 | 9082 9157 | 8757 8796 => 0.08 mag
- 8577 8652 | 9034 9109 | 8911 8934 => 0.12 mag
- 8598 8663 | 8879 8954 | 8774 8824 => 0.03 mag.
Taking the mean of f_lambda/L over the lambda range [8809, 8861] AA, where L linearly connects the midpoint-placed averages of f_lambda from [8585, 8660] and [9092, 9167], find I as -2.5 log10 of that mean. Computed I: 0.03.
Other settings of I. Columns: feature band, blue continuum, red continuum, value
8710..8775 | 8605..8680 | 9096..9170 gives 0.14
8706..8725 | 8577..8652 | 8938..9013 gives 0.13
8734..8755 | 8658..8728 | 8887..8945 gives 0.01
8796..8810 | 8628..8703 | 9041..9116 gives 0.06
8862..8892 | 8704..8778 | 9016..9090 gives -0.06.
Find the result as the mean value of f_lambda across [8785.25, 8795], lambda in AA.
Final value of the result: 20.7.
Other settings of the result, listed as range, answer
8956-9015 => 19.7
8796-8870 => 21.3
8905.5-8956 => 20.8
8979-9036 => 21.4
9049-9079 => 22.1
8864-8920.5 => 21.5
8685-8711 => 20.7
